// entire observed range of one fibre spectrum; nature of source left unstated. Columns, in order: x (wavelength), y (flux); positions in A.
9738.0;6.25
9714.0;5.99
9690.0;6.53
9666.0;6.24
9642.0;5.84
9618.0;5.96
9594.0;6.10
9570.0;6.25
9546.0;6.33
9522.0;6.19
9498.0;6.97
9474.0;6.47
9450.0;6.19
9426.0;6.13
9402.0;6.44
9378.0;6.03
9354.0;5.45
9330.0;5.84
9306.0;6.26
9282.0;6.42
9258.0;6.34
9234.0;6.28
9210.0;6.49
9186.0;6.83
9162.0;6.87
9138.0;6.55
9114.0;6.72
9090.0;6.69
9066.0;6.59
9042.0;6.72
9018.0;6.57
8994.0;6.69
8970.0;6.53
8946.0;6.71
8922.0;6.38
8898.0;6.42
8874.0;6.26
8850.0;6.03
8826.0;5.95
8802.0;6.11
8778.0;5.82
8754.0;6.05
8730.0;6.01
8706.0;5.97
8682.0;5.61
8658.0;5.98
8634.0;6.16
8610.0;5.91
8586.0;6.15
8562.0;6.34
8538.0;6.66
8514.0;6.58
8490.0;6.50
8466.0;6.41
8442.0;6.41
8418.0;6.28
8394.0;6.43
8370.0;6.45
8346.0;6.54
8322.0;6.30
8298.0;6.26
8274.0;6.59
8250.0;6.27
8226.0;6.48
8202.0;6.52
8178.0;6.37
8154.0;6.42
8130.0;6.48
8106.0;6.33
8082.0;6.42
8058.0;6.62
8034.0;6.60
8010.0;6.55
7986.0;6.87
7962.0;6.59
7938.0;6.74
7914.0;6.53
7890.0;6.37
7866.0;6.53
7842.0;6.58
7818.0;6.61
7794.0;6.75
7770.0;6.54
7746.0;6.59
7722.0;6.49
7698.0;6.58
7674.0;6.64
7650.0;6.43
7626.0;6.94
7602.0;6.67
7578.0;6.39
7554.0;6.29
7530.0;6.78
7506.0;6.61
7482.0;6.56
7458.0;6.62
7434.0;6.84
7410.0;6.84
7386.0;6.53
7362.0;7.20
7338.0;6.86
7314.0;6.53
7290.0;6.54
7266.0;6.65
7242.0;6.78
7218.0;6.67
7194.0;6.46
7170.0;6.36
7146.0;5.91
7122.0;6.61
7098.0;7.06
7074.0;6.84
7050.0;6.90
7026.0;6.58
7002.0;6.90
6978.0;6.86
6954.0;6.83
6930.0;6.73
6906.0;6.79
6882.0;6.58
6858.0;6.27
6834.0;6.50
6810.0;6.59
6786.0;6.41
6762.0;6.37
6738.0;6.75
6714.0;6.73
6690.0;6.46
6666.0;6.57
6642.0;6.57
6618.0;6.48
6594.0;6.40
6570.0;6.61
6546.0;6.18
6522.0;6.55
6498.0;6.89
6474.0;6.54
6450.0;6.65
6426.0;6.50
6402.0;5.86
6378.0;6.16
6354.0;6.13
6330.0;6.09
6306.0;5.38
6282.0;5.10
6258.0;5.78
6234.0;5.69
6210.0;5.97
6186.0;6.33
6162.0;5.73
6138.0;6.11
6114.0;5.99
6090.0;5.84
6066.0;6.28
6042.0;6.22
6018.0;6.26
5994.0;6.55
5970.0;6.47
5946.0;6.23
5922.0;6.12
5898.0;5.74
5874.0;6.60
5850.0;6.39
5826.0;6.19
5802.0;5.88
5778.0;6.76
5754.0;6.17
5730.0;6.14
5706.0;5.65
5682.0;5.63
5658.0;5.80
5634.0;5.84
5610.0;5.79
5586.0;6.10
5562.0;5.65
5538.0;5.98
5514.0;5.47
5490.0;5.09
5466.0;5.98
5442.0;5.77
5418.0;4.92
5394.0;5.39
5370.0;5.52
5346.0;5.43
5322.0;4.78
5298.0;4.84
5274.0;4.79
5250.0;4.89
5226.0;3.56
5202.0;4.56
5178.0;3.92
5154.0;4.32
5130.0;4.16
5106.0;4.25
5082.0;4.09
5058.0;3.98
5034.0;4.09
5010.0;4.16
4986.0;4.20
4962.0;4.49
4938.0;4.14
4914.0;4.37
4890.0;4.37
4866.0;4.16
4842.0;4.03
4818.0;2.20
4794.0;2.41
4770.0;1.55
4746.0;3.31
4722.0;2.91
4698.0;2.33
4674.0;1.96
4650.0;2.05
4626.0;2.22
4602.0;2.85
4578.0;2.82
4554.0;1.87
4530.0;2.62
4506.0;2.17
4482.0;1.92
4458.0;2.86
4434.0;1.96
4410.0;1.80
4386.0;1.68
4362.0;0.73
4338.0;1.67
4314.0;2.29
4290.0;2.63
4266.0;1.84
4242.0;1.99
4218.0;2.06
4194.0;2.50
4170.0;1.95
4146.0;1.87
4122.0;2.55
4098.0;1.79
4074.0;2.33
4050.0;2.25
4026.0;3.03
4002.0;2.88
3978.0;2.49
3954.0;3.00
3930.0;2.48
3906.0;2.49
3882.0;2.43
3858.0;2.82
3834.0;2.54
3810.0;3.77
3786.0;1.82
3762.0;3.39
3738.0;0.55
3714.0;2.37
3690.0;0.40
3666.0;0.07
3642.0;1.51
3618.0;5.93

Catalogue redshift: 0.213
